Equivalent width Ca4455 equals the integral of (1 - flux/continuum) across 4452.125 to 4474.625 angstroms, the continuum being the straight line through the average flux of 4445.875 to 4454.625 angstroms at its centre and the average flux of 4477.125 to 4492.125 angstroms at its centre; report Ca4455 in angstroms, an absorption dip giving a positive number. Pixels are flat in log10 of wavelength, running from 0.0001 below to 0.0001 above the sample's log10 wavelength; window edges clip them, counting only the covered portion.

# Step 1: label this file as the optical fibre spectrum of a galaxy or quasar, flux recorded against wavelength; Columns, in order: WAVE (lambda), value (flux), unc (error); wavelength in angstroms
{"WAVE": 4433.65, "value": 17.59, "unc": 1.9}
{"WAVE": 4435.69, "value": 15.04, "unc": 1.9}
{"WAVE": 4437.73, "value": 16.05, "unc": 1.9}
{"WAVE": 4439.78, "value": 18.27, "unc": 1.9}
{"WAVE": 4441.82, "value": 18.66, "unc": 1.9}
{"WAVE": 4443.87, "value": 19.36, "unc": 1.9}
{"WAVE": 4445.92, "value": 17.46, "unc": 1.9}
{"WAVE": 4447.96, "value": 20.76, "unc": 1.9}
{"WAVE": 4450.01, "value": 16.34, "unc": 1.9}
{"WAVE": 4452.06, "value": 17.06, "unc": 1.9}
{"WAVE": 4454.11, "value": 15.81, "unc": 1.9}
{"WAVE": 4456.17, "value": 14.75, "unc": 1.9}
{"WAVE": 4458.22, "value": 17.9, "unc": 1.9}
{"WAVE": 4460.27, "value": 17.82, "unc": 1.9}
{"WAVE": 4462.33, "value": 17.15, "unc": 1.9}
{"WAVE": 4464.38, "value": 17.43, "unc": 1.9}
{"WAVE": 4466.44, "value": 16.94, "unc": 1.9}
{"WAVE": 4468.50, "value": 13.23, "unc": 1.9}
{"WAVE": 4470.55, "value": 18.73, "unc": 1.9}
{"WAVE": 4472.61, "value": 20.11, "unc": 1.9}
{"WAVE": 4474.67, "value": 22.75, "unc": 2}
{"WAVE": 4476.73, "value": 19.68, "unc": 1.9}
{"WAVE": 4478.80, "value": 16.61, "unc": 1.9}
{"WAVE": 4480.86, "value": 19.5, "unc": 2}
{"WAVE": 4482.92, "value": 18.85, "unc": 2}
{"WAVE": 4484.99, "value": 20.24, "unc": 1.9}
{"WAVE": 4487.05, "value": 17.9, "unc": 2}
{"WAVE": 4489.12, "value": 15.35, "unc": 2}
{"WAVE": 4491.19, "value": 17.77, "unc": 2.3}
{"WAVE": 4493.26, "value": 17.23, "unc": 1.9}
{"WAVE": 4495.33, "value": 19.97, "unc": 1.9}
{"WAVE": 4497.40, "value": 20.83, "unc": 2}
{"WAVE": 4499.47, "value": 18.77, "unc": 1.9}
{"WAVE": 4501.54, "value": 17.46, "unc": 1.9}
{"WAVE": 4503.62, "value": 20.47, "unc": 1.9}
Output 0.70 angstroms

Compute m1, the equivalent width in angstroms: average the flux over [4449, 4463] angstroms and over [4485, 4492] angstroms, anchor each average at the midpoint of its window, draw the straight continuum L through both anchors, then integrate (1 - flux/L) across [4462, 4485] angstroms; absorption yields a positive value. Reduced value -1.7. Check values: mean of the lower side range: 16.7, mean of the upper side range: 17.5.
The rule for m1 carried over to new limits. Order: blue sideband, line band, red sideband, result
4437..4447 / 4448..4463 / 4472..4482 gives 1.39 angstroms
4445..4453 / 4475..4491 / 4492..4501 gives 0.23 angstroms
